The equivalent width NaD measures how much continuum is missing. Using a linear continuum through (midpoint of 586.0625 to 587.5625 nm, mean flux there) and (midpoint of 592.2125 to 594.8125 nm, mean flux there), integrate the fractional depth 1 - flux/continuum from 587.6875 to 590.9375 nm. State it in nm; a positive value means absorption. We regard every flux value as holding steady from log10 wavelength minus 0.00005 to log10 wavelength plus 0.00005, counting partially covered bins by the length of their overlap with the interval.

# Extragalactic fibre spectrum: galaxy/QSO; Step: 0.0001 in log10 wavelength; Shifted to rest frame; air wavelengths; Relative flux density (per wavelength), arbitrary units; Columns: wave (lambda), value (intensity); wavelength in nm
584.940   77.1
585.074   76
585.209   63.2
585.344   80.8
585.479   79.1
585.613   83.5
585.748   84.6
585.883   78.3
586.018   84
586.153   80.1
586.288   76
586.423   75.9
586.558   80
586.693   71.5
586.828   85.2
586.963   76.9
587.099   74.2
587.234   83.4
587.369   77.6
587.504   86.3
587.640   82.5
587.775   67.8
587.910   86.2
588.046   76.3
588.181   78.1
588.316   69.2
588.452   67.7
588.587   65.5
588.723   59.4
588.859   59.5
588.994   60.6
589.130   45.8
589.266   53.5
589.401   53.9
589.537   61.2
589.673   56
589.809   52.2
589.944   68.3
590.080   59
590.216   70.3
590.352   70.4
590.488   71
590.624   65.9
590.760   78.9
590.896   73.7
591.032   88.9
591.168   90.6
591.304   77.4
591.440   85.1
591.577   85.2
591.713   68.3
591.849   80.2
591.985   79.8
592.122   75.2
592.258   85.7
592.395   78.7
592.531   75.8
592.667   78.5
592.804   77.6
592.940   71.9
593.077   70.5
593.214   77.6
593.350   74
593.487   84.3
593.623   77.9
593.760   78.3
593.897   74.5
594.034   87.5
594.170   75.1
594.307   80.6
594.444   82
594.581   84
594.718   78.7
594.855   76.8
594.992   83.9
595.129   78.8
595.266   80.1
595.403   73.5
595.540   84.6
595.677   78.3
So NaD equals 0.55 nm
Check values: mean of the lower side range 78.9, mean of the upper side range 78.5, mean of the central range 65.5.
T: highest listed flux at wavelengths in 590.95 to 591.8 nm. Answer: 90.6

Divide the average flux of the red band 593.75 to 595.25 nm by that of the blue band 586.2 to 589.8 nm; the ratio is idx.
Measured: 1.14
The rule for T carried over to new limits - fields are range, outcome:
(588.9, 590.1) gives 68.3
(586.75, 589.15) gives 86.3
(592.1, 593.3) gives 85.7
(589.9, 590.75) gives 71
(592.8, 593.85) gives 84.3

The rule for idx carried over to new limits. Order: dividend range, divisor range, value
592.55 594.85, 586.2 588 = 0.99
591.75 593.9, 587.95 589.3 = 1.21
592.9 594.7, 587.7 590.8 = 1.21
